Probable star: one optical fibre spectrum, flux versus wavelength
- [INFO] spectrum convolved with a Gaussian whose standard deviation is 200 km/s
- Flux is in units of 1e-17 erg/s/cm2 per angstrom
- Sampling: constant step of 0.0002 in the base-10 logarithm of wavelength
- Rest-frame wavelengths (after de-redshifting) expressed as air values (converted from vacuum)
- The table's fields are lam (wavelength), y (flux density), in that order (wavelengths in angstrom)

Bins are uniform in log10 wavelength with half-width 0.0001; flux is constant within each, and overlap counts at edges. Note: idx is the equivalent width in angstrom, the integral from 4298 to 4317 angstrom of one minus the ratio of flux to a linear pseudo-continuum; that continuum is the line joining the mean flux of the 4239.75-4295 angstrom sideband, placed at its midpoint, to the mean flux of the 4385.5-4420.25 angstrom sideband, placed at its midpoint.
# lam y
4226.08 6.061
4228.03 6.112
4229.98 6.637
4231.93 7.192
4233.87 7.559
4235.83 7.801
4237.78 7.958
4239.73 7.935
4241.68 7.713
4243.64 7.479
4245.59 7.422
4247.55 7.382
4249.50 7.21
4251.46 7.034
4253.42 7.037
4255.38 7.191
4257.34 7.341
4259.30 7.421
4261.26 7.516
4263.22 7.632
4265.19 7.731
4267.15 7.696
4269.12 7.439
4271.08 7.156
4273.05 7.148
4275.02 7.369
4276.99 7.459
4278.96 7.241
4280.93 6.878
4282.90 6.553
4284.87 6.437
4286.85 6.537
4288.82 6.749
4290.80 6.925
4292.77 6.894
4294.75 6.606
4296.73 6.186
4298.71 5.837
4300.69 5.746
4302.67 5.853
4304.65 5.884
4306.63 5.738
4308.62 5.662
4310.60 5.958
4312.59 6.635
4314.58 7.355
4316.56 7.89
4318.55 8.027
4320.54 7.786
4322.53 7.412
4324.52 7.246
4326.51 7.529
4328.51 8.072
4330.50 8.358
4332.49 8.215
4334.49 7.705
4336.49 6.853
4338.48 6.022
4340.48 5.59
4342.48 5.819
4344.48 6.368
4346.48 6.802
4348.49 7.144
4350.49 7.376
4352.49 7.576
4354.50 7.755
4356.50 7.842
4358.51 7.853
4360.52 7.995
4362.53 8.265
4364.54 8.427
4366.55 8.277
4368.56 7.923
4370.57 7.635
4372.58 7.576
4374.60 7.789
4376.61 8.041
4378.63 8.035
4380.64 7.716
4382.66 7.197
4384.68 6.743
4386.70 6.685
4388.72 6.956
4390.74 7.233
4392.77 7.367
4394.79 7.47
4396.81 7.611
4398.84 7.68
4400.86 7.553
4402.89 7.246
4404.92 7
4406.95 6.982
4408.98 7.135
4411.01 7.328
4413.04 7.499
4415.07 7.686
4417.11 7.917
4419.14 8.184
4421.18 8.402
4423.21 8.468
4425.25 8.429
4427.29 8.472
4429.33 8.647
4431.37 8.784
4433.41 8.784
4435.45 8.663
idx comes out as 2.7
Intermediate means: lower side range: 7.21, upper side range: 7.38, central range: 6.22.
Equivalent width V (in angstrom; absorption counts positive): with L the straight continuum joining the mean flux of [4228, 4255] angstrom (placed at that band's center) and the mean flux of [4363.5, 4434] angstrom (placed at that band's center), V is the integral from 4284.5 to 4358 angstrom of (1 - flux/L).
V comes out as 6.5 angstrom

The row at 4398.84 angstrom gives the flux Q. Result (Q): 7.68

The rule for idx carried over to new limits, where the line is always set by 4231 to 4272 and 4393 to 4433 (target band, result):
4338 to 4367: 1.6 angstrom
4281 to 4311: 5.2 angstrom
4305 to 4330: 1.7 angstrom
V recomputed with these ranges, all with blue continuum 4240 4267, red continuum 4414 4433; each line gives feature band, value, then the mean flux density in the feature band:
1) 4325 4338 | 0.24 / 7.7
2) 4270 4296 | 2.28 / 6.91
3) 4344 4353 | 0.99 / 7.06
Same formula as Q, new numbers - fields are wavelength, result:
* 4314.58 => 7.355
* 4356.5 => 7.842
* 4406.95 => 6.982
